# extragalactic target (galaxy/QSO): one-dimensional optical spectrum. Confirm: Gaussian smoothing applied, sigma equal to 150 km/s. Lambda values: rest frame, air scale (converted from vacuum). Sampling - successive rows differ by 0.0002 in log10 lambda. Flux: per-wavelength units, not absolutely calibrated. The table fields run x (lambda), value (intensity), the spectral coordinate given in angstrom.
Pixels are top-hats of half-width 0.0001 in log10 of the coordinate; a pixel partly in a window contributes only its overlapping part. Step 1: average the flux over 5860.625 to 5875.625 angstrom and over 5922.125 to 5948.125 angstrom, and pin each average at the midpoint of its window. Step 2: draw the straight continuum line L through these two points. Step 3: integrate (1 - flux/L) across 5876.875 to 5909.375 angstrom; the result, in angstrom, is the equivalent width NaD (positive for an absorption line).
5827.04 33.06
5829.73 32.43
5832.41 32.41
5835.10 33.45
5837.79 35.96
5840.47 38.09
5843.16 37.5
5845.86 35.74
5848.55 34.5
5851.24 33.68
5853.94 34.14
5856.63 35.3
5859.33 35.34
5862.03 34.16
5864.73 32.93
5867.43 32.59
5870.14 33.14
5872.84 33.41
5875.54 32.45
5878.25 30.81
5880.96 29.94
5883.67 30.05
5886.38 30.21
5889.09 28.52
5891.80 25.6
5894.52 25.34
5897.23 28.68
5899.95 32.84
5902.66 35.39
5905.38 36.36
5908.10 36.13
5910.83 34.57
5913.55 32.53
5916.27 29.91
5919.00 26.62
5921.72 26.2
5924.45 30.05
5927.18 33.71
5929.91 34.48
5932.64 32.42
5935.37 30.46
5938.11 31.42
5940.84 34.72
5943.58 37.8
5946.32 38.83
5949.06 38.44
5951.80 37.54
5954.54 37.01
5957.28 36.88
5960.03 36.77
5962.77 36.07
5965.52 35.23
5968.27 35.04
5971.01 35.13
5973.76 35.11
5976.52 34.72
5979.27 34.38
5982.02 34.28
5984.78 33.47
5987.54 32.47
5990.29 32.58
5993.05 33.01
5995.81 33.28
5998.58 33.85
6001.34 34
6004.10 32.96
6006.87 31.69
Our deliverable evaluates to 2.5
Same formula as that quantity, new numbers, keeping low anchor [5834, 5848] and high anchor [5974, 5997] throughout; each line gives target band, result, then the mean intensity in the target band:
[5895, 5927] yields 3.0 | 31.7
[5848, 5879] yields 1.9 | 33.6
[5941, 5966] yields -2.2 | 37.1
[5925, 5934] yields 0.4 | 33.2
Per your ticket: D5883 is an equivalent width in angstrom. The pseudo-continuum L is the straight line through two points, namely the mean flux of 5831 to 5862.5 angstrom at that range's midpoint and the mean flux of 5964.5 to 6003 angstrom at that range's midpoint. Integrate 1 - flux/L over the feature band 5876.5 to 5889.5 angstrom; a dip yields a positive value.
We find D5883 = 1.75 angstrom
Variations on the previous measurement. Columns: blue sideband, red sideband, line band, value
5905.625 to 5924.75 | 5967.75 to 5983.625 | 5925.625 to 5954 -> -2.0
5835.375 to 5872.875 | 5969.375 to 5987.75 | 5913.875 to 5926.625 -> 2.1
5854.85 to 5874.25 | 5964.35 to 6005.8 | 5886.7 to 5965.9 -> 1.9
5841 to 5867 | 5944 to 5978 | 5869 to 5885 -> 1.6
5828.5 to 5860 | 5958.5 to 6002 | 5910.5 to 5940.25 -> 3.0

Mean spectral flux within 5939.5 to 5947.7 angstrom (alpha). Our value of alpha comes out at 37.1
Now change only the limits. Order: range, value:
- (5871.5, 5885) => 31.3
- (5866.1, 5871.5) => 32.8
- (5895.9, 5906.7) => 33.3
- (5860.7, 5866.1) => 33.5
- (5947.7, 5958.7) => 37.5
